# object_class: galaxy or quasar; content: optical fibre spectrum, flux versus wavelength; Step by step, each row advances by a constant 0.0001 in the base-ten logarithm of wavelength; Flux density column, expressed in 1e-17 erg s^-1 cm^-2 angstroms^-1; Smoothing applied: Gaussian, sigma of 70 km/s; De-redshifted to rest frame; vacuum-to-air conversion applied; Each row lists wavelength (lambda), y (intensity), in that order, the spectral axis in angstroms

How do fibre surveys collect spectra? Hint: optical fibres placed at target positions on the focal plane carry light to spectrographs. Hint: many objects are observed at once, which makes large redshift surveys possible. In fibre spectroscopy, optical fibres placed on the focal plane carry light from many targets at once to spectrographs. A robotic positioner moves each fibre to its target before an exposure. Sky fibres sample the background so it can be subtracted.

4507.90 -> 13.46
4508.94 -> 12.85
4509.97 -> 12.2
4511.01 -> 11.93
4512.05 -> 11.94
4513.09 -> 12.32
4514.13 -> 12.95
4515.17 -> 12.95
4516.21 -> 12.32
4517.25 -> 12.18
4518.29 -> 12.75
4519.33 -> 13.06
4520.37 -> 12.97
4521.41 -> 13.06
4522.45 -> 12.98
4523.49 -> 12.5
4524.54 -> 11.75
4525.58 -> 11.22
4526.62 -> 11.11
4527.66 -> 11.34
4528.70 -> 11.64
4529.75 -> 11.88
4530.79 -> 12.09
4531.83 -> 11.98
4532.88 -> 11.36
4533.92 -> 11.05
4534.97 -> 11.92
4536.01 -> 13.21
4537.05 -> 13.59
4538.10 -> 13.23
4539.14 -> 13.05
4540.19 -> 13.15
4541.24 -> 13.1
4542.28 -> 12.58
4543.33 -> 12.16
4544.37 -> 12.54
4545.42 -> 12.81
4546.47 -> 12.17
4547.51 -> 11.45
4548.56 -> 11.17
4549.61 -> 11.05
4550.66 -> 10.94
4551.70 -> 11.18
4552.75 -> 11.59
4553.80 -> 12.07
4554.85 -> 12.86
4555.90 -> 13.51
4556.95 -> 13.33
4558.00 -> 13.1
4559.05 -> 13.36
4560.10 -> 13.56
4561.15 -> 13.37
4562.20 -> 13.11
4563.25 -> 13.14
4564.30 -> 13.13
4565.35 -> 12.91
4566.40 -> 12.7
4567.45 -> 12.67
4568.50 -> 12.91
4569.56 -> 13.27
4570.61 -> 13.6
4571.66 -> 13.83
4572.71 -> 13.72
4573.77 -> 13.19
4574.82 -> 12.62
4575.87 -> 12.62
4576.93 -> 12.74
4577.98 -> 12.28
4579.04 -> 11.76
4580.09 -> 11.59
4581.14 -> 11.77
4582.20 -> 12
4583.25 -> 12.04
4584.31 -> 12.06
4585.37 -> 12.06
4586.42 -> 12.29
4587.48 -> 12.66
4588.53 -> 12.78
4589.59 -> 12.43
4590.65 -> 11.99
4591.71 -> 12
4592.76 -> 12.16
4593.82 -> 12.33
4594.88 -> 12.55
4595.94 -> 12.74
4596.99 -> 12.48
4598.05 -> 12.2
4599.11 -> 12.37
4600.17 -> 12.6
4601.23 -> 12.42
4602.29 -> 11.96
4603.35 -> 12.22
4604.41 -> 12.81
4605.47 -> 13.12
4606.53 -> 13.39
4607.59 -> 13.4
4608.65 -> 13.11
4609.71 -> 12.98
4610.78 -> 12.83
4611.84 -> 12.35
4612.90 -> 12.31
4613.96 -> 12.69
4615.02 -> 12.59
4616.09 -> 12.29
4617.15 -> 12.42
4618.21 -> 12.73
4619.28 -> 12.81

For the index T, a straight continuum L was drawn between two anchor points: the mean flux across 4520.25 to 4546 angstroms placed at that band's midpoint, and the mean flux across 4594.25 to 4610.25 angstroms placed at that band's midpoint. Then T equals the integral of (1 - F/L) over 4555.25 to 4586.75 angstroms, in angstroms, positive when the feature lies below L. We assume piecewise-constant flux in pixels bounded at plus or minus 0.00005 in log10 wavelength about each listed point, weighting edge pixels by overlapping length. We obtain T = -0.7 angstroms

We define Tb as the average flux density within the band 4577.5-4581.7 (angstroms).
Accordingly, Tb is 11.8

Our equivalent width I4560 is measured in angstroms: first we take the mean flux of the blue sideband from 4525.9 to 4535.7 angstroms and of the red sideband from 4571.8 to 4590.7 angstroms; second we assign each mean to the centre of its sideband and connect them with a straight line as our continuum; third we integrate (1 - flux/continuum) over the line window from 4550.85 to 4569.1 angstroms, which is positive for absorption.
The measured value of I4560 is -1.12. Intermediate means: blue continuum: 11.6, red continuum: 12.4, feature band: 12.8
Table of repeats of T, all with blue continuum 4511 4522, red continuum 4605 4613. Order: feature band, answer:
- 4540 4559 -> 0.7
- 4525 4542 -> 0.7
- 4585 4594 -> 0.4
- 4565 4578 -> -0.2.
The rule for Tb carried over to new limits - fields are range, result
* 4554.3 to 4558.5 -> 13.2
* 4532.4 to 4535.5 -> 11.5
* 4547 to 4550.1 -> 11.2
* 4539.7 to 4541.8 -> 13.1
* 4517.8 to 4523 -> 13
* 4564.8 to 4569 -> 12.8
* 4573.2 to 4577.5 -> 12.8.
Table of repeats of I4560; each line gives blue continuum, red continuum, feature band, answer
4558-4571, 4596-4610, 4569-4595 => 0.90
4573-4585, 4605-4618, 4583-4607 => 0.19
